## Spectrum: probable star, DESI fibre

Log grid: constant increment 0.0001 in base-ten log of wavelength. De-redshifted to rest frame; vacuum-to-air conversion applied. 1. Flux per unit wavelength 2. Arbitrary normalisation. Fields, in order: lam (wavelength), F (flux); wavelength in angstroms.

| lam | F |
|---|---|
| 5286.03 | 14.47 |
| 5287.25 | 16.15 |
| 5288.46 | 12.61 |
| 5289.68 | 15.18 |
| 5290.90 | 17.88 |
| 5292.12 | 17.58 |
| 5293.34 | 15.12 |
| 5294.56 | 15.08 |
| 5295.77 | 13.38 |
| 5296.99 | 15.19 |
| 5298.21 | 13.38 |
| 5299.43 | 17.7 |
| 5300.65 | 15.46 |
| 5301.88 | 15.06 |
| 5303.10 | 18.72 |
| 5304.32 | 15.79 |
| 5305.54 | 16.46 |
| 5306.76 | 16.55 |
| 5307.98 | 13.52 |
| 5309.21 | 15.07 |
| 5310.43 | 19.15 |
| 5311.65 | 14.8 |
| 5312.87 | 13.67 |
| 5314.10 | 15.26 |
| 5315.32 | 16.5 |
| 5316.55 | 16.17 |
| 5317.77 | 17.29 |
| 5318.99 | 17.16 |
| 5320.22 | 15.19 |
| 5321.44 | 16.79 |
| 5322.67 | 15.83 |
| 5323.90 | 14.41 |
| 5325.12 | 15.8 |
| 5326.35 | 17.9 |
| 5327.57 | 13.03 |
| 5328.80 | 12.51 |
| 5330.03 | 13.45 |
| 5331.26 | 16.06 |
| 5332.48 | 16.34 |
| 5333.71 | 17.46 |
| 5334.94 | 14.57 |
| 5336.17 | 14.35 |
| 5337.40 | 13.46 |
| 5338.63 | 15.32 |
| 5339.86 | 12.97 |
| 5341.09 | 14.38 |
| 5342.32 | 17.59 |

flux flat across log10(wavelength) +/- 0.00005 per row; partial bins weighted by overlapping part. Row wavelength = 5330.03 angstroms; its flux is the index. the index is 13.45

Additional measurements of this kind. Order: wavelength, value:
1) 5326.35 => 17.9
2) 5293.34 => 15.12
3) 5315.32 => 16.5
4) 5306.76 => 16.55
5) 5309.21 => 15.07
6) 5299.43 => 17.7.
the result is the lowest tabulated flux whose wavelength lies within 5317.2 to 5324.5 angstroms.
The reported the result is 14.41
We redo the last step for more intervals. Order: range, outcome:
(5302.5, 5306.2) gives 15.79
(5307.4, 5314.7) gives 13.52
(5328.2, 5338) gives 12.51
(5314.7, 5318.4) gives 16.17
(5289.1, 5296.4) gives 13.38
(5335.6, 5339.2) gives 13.46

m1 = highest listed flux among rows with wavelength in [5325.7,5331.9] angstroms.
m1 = 17.9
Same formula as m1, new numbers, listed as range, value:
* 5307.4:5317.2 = 19.15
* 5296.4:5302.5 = 17.7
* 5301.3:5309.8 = 18.72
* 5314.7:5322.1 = 17.29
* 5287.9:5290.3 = 15.18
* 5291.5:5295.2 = 17.58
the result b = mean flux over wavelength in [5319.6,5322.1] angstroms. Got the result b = 16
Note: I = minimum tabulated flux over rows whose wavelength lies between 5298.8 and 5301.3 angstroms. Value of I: 15.46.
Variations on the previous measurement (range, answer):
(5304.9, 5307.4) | 16.46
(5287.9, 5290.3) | 12.61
